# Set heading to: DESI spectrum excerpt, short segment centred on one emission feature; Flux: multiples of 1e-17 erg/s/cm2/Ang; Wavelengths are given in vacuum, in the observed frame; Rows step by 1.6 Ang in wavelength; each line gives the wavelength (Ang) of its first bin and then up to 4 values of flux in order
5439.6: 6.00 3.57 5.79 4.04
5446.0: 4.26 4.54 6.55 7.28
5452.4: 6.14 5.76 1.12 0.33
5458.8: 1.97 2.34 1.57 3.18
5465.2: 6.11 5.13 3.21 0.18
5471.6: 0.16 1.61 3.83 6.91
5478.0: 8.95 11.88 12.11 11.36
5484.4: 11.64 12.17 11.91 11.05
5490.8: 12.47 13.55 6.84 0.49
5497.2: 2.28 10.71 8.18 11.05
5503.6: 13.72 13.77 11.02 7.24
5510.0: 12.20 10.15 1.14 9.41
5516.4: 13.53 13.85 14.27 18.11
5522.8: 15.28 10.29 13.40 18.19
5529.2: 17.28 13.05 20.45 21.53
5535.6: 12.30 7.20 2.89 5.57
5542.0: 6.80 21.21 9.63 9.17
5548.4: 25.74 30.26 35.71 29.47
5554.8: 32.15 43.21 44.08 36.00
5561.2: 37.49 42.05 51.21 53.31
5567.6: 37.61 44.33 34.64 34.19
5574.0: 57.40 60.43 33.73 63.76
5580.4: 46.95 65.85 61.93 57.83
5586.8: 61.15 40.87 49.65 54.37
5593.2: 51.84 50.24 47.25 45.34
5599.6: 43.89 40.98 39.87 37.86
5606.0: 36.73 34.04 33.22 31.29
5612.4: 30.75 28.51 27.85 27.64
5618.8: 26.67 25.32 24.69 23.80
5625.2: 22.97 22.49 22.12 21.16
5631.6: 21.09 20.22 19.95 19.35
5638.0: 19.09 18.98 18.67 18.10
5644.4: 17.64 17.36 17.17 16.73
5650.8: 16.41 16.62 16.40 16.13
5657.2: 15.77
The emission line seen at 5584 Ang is Lyman alpha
